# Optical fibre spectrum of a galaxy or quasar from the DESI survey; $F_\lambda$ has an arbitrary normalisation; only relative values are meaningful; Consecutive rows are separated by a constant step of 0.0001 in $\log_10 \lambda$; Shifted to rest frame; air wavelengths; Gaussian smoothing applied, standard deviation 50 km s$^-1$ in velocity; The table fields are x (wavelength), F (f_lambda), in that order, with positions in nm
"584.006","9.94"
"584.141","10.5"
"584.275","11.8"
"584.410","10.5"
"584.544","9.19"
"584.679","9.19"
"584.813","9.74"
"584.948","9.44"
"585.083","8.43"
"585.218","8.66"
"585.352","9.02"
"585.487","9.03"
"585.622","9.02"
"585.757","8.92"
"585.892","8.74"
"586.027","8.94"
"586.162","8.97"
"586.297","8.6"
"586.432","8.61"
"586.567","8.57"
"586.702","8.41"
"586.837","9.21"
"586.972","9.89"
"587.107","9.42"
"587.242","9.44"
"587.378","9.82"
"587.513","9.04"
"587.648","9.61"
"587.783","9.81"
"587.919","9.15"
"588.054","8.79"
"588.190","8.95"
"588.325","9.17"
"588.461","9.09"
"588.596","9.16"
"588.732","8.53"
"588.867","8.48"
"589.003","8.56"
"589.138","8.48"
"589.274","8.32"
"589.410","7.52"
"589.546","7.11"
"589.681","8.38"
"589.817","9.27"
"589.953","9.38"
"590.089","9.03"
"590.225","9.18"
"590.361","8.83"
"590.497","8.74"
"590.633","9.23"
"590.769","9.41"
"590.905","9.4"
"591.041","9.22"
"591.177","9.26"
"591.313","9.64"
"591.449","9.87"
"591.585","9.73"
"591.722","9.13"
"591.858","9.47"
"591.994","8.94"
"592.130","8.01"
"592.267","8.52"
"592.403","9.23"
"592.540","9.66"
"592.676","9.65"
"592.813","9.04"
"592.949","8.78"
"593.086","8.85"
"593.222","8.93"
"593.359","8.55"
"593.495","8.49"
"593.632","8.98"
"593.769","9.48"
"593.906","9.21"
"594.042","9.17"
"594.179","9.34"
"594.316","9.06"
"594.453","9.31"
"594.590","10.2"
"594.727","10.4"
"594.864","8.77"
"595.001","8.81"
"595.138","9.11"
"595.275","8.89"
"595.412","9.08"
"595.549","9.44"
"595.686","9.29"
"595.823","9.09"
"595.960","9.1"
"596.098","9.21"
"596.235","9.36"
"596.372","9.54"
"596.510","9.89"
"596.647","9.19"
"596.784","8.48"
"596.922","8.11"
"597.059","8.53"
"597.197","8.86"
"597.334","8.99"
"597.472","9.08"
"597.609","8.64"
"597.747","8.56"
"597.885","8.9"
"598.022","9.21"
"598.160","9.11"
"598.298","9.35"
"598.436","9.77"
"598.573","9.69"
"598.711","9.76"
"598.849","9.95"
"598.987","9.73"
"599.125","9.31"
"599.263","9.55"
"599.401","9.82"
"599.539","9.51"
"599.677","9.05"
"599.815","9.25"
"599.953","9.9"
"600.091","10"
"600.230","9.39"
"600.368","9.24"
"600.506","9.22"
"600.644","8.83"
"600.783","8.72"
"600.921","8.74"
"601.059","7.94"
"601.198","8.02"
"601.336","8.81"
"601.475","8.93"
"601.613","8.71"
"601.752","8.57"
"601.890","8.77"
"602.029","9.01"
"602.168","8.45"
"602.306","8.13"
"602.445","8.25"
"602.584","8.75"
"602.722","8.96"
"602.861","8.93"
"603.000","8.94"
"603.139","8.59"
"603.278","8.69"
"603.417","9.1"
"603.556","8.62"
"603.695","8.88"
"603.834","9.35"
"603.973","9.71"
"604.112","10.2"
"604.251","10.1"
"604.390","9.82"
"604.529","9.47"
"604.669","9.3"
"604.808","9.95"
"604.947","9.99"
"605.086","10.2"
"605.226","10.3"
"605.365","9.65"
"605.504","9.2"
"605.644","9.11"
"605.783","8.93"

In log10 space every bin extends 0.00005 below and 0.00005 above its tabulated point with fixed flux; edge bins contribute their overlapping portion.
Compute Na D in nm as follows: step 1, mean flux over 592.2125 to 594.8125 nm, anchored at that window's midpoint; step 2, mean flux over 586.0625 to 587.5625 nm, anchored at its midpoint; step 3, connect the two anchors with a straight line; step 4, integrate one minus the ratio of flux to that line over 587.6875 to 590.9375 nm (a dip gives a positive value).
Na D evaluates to 0.11 nm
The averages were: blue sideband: 9.09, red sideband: 9.2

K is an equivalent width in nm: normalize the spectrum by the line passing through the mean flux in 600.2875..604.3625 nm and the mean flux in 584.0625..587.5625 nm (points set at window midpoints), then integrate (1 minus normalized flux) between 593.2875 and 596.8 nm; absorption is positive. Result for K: -0.064 nm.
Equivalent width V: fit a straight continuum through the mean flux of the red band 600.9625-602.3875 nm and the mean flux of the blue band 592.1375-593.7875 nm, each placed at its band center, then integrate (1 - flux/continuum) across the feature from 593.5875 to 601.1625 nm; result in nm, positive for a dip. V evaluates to -0.41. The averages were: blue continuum 8.96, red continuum 8.54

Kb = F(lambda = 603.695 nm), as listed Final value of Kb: 8.88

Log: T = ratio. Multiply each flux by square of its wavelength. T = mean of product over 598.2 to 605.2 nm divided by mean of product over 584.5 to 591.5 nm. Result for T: 1.07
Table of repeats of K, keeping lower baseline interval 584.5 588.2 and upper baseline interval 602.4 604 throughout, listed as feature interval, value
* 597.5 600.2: -0.15 nm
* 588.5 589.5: 0.07 nm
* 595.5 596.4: -0.03 nm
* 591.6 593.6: 0.01 nm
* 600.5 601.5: 0.03 nm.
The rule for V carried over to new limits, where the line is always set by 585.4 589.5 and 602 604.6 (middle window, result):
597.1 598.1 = 0.01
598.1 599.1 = -0.07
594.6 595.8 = -0.04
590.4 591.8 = -0.06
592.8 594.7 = -0.03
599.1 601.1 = -0.05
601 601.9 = 0.05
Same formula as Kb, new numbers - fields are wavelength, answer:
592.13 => 8.01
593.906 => 9.21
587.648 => 9.61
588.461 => 9.09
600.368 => 9.24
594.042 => 9.17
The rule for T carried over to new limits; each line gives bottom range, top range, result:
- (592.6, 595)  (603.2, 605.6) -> 1.08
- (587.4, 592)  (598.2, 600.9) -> 1.09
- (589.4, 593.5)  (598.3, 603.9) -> 1.04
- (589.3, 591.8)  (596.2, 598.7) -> 1.03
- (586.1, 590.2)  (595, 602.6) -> 1.06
